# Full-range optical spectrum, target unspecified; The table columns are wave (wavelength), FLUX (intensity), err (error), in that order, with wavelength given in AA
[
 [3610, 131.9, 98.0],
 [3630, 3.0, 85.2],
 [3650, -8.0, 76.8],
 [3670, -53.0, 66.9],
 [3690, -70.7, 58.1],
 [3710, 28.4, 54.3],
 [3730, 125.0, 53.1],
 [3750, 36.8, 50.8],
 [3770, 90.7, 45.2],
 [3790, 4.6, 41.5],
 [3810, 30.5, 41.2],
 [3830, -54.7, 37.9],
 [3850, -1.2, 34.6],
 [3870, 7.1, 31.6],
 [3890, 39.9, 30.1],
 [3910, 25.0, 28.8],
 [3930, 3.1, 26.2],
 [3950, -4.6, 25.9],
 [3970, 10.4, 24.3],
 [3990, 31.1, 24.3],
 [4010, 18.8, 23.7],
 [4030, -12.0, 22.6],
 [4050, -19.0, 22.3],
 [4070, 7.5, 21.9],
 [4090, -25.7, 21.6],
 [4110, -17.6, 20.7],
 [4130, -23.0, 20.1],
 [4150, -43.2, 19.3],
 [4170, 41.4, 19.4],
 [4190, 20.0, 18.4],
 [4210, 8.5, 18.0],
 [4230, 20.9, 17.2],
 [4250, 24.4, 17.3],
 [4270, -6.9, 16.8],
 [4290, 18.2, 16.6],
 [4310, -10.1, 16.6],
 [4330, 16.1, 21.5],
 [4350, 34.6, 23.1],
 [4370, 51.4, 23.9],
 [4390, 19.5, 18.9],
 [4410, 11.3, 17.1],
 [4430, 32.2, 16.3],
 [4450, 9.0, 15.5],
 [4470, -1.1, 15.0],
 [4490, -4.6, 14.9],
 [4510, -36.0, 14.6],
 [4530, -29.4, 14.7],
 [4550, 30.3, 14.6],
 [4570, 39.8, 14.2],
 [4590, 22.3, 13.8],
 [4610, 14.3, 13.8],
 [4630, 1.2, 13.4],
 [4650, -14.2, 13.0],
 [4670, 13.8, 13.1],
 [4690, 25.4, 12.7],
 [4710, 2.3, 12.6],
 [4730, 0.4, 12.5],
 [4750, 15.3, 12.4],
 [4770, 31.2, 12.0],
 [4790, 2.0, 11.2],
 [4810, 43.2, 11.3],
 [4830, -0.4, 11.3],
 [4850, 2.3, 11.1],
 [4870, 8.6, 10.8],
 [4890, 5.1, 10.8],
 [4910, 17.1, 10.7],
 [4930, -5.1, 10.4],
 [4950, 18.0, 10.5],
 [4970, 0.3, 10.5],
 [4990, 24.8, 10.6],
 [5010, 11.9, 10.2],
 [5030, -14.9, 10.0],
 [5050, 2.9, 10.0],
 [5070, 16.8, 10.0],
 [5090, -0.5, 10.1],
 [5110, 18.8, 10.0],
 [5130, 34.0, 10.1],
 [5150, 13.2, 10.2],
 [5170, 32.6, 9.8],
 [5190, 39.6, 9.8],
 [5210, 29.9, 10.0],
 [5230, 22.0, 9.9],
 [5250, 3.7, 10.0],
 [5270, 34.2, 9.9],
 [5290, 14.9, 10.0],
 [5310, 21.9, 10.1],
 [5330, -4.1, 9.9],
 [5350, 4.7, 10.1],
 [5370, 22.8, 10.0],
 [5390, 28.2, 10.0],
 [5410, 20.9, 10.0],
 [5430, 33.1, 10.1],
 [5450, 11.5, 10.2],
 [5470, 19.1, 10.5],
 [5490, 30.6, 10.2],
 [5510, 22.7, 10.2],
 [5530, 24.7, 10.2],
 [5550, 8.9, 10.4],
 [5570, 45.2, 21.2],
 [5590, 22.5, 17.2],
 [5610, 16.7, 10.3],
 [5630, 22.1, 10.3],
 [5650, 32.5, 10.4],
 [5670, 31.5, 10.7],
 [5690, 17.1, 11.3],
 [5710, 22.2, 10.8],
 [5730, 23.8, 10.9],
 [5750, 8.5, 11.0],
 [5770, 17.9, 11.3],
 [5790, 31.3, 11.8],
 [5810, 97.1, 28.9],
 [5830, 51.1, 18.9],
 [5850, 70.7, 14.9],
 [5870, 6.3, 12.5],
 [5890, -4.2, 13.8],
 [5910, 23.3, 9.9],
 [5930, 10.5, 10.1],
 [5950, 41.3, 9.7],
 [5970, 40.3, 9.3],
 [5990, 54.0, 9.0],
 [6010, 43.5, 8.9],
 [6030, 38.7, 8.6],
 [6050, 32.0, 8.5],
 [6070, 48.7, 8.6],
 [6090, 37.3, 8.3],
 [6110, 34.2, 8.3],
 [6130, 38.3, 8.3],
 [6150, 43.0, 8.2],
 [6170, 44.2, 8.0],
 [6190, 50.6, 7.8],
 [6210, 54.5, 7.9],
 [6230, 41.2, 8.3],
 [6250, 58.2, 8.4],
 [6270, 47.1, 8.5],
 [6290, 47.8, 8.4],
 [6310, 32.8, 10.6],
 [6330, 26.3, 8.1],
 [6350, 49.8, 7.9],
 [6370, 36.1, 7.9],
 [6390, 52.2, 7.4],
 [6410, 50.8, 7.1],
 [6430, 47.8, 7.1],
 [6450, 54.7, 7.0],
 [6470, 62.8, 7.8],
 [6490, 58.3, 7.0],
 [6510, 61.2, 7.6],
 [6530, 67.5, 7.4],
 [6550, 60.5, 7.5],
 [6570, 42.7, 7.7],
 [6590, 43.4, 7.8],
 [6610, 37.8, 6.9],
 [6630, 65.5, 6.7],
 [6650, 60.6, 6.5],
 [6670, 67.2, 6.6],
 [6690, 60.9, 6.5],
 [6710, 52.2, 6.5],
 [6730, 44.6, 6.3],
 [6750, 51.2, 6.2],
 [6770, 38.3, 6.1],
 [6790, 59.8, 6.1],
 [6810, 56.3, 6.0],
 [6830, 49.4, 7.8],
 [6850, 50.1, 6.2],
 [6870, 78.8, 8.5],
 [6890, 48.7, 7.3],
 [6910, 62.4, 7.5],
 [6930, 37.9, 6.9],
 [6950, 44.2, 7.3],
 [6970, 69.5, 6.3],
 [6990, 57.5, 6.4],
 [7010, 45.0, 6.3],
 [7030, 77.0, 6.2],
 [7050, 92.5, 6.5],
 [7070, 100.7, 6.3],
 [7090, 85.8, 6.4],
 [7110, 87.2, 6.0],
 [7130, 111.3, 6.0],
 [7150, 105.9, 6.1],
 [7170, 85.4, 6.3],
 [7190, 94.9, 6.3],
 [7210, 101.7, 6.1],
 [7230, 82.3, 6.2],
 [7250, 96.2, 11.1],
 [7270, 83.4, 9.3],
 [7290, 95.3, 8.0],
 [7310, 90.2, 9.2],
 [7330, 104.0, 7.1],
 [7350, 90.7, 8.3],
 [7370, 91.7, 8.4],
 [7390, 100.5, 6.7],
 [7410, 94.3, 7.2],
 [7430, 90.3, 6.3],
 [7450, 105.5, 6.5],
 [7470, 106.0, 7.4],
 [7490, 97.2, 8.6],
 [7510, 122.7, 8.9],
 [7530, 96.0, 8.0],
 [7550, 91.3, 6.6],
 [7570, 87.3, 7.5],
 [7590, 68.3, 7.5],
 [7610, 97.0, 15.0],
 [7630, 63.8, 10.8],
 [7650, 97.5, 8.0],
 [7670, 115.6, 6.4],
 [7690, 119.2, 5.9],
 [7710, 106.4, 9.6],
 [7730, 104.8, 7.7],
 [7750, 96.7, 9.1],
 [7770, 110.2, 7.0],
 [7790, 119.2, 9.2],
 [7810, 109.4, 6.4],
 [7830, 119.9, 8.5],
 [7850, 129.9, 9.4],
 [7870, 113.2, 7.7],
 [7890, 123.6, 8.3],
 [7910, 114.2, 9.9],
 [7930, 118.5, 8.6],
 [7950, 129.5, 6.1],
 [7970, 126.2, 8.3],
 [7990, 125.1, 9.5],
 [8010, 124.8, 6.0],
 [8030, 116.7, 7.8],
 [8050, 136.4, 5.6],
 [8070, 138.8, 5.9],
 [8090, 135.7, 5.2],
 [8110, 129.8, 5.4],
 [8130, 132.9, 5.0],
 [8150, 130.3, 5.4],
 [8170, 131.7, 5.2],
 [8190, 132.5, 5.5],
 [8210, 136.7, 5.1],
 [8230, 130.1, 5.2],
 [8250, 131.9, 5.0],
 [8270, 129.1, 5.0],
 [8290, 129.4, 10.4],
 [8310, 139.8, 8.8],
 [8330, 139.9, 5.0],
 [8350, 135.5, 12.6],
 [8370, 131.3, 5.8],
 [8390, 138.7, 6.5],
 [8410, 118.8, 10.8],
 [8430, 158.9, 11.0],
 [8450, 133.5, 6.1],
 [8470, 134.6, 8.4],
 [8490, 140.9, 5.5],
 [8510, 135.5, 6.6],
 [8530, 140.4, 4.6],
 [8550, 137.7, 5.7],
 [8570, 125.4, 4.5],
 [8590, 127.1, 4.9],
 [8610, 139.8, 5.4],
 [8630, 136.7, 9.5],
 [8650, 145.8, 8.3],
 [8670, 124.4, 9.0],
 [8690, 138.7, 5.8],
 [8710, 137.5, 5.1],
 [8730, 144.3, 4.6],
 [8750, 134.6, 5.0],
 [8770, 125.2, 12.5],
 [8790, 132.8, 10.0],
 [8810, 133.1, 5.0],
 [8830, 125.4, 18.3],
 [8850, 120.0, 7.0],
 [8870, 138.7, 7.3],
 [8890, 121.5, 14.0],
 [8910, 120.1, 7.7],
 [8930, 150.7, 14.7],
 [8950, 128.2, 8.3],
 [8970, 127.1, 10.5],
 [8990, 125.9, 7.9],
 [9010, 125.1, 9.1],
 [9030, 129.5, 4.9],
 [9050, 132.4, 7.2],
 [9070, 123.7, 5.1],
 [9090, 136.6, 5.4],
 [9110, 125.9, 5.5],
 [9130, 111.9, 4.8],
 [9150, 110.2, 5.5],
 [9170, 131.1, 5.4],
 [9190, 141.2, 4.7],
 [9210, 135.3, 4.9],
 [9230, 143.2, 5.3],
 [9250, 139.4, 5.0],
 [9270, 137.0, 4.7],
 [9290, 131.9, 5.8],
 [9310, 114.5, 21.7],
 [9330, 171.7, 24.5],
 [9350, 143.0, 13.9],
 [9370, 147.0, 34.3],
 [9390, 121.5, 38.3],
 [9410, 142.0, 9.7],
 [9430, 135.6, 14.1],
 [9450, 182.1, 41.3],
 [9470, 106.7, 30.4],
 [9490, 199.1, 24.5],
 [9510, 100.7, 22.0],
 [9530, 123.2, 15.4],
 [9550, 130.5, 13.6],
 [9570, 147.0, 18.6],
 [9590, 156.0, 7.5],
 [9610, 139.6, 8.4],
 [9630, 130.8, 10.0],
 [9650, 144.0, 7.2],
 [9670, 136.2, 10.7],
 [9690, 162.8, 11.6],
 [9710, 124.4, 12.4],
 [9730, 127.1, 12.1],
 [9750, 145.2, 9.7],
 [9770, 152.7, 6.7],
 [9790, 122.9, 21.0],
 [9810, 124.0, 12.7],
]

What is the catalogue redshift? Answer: 0.76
